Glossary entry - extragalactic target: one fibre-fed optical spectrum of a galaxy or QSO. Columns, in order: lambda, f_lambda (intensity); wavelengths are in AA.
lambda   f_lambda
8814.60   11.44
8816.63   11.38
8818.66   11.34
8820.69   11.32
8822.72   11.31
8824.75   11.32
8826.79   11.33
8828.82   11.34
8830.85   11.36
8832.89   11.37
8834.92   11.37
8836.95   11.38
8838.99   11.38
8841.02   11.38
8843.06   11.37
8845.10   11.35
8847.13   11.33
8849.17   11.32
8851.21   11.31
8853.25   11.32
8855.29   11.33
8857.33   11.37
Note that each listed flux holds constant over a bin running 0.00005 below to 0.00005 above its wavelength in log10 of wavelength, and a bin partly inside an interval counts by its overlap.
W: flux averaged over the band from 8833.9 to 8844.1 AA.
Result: 11.4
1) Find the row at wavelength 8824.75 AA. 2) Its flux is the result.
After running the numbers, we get 11.32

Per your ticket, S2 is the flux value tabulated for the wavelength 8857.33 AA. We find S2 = 11.37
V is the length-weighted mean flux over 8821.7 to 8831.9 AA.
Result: 11.3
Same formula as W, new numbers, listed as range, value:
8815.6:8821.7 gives 11.3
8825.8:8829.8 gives 11.3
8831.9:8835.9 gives 11.4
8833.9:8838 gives 11.4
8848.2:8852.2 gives 11.3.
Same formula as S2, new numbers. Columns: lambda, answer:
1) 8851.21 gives 11.31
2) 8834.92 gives 11.37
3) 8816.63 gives 11.38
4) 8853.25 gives 11.32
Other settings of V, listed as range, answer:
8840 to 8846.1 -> 11.4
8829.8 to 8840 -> 11.4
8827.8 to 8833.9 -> 11.4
